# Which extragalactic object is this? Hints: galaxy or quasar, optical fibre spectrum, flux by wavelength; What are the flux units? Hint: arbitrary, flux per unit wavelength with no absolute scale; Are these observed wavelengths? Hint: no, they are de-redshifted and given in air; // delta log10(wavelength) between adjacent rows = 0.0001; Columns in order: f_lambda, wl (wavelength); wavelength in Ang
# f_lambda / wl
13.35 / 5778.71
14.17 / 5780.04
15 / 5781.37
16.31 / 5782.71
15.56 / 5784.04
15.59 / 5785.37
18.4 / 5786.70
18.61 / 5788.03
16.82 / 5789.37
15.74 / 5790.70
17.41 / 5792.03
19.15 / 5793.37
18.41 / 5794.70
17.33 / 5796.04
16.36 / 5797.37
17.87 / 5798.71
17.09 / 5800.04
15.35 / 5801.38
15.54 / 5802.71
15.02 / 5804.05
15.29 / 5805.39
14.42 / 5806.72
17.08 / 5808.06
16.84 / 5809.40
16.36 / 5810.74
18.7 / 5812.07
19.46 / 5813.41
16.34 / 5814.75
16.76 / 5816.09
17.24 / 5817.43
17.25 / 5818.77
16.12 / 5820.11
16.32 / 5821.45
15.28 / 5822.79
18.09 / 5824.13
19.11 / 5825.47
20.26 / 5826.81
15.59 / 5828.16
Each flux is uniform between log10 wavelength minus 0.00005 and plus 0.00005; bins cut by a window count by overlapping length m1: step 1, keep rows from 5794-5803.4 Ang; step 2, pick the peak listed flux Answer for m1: 18.41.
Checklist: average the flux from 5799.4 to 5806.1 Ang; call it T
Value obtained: 15.6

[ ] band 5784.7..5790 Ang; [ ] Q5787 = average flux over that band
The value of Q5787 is 17.4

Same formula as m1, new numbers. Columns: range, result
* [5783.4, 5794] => 19.15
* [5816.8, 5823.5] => 17.25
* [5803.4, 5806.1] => 15.29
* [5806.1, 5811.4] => 17.08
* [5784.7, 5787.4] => 18.4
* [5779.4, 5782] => 15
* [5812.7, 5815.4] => 19.46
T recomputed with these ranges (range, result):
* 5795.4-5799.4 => 17.2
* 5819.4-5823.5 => 15.9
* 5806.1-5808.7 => 15.7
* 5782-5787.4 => 16.5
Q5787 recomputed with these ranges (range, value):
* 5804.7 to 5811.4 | 16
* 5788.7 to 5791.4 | 16.3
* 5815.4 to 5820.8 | 16.8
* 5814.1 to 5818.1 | 16.8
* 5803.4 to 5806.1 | 15.2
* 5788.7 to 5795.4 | 17.5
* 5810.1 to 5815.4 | 17.7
